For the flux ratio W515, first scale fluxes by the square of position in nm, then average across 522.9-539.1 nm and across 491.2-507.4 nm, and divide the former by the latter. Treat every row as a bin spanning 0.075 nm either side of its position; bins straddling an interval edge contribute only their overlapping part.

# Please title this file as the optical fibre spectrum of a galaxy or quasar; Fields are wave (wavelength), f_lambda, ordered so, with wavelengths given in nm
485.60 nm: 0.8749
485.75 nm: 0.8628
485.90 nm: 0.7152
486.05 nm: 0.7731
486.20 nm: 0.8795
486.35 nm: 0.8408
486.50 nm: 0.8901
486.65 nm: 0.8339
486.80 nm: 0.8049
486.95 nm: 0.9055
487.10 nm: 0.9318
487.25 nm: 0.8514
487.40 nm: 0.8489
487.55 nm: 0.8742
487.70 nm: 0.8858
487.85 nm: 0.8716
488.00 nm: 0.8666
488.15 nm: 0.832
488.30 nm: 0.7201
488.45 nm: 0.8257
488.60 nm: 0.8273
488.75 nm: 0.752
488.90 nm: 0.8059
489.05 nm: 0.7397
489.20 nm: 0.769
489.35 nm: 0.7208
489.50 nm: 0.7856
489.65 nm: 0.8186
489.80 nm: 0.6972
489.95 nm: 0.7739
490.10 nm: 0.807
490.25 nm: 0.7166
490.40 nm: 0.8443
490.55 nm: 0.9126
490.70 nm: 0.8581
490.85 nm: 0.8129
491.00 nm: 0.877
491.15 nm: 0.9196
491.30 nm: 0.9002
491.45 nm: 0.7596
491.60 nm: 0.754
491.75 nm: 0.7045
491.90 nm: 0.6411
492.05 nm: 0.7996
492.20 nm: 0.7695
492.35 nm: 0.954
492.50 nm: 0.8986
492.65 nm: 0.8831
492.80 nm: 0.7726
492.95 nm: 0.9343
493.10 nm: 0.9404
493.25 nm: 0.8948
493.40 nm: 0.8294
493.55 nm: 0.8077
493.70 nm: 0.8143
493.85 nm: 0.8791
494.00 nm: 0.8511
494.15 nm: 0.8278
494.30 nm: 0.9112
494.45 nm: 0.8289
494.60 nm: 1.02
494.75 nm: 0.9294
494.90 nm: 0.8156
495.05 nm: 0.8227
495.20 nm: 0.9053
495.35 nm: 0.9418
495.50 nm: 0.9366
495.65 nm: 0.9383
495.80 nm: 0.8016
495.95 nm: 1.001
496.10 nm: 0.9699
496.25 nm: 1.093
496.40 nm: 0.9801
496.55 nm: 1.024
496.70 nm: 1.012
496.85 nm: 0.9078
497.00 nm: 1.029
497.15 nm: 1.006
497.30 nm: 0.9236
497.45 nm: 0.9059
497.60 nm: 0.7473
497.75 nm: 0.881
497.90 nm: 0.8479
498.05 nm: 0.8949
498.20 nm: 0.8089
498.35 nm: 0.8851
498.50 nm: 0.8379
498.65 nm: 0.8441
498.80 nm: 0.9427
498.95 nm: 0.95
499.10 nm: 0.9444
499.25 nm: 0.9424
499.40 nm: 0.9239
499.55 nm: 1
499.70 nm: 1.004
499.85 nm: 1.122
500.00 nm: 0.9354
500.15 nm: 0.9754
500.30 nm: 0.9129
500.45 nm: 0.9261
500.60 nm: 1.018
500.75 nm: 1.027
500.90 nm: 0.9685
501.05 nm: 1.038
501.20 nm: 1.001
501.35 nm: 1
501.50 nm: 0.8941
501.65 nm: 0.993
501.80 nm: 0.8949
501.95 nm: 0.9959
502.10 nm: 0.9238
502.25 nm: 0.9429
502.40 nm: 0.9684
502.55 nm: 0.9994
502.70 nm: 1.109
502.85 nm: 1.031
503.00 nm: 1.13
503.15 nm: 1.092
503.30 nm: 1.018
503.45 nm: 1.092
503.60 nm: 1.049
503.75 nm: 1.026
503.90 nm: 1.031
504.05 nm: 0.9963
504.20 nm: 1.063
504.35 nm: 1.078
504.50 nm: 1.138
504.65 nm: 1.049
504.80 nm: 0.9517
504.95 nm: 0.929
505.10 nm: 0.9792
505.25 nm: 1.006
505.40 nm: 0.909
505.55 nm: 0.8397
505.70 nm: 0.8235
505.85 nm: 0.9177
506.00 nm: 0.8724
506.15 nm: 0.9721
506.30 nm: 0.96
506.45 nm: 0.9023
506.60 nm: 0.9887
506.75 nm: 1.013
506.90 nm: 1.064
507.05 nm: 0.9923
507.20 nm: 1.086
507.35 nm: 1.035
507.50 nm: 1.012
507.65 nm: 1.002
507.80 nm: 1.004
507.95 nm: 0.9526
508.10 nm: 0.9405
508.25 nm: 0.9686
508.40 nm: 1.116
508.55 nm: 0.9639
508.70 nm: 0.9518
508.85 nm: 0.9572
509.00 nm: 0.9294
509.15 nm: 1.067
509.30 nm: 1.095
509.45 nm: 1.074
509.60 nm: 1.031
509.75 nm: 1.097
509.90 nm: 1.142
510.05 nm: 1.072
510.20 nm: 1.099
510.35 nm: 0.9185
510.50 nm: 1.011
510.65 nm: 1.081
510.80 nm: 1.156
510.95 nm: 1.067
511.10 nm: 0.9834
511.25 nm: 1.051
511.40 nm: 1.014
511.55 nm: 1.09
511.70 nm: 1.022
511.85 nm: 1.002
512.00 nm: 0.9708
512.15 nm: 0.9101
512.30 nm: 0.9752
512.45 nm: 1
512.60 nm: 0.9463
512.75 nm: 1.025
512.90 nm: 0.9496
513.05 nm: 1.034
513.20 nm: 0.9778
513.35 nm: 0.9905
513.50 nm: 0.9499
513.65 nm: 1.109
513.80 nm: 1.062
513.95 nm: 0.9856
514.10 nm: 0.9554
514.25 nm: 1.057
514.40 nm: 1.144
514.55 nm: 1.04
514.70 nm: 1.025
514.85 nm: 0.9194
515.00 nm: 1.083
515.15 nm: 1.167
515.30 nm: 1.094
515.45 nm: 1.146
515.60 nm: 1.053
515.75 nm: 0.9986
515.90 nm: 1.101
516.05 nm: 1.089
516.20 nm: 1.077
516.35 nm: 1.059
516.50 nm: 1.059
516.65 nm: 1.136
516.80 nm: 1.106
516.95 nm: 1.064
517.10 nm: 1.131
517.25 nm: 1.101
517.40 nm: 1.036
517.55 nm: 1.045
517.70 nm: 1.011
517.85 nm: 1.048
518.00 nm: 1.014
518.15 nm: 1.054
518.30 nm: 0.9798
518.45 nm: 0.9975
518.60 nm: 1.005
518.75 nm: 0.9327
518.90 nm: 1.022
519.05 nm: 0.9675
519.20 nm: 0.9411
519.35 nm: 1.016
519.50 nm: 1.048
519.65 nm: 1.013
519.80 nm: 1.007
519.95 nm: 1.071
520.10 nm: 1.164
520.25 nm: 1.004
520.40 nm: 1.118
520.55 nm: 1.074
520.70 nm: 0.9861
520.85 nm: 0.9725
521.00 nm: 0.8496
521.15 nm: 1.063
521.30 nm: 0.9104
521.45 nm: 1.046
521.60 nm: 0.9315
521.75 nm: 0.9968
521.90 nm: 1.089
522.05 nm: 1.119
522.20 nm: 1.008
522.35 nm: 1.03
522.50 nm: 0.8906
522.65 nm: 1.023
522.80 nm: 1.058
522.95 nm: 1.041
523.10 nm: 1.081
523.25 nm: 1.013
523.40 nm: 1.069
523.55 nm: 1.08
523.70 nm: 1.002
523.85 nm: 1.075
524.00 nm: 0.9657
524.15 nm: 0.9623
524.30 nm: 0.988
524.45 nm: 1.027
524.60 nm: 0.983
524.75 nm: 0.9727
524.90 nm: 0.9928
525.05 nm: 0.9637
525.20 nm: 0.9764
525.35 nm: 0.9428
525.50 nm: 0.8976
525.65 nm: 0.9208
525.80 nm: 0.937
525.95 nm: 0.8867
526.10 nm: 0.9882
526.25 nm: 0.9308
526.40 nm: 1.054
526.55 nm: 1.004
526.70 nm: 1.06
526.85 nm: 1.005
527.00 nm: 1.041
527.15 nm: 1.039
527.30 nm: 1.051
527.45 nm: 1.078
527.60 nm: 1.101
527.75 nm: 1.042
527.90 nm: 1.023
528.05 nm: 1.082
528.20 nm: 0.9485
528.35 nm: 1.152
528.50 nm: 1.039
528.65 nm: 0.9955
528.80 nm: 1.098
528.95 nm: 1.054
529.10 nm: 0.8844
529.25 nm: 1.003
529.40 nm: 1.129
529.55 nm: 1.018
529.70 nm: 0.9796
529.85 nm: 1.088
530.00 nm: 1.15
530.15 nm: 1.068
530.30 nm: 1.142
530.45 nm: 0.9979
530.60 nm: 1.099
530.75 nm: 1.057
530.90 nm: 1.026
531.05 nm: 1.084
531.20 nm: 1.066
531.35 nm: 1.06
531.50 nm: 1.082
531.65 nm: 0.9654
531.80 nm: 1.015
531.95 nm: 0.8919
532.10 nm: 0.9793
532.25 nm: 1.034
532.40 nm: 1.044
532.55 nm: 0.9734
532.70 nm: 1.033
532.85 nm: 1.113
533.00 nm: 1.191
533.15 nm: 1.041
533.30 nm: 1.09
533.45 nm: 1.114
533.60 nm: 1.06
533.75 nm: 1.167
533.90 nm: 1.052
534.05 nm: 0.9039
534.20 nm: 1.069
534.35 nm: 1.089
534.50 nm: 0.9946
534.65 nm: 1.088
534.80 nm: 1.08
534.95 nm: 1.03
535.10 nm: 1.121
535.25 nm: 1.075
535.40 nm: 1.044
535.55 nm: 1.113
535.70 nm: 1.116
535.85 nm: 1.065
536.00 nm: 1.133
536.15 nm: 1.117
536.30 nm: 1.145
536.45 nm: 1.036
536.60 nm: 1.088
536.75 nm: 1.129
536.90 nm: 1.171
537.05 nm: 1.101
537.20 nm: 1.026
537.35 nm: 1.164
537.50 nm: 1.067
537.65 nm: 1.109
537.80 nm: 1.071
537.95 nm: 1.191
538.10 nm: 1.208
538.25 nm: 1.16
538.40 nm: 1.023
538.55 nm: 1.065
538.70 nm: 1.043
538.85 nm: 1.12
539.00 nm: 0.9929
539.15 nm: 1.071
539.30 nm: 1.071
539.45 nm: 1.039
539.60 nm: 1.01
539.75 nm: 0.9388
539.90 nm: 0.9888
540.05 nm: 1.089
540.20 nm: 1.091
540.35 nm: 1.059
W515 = 1.26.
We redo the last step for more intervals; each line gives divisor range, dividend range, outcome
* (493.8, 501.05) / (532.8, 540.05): 1.35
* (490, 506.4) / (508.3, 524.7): 1.19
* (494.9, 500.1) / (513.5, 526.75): 1.20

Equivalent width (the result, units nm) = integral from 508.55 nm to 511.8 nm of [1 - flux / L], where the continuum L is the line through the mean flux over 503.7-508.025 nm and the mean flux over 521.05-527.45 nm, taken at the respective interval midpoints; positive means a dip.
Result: -0.17 nm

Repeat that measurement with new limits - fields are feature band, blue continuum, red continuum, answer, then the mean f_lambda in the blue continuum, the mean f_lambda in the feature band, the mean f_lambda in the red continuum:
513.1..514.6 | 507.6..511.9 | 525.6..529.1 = 0.001 nm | 1.03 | 1.03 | 1.02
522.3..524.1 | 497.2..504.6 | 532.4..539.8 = 0.025 nm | 0.973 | 1.03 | 1.08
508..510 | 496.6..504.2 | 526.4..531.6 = -0.065 nm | 0.968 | 1.03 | 1.05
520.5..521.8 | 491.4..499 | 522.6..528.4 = 0.018 nm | 0.884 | 0.979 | 1.01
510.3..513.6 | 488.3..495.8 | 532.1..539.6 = -0.214 nm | 0.834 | 1.01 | 1.08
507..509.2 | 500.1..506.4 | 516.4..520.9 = 0.014 nm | 0.989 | 0.998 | 1.04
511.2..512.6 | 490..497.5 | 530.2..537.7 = -0.050 nm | 0.881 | 1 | 1.07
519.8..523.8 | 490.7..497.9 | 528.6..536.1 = -0.074 nm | 0.884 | 1.03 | 1.06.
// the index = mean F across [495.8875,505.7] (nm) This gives 0.974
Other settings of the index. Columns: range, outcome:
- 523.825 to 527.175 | 0.981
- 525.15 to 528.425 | 1.01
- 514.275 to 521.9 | 1.04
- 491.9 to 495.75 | 0.871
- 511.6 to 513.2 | 0.985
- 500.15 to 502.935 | 0.981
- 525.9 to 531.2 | 1.04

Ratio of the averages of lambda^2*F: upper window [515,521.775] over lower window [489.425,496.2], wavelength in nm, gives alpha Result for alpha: 1.35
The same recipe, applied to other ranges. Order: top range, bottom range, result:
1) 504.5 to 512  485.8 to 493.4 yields 1.31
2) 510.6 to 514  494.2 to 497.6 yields 1.16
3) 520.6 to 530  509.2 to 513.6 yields 1.04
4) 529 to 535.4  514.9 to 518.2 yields 1.04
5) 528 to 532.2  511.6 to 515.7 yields 1.08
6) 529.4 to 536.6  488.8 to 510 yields 1.29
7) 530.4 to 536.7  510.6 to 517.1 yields 1.10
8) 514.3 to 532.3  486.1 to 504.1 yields 1.28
